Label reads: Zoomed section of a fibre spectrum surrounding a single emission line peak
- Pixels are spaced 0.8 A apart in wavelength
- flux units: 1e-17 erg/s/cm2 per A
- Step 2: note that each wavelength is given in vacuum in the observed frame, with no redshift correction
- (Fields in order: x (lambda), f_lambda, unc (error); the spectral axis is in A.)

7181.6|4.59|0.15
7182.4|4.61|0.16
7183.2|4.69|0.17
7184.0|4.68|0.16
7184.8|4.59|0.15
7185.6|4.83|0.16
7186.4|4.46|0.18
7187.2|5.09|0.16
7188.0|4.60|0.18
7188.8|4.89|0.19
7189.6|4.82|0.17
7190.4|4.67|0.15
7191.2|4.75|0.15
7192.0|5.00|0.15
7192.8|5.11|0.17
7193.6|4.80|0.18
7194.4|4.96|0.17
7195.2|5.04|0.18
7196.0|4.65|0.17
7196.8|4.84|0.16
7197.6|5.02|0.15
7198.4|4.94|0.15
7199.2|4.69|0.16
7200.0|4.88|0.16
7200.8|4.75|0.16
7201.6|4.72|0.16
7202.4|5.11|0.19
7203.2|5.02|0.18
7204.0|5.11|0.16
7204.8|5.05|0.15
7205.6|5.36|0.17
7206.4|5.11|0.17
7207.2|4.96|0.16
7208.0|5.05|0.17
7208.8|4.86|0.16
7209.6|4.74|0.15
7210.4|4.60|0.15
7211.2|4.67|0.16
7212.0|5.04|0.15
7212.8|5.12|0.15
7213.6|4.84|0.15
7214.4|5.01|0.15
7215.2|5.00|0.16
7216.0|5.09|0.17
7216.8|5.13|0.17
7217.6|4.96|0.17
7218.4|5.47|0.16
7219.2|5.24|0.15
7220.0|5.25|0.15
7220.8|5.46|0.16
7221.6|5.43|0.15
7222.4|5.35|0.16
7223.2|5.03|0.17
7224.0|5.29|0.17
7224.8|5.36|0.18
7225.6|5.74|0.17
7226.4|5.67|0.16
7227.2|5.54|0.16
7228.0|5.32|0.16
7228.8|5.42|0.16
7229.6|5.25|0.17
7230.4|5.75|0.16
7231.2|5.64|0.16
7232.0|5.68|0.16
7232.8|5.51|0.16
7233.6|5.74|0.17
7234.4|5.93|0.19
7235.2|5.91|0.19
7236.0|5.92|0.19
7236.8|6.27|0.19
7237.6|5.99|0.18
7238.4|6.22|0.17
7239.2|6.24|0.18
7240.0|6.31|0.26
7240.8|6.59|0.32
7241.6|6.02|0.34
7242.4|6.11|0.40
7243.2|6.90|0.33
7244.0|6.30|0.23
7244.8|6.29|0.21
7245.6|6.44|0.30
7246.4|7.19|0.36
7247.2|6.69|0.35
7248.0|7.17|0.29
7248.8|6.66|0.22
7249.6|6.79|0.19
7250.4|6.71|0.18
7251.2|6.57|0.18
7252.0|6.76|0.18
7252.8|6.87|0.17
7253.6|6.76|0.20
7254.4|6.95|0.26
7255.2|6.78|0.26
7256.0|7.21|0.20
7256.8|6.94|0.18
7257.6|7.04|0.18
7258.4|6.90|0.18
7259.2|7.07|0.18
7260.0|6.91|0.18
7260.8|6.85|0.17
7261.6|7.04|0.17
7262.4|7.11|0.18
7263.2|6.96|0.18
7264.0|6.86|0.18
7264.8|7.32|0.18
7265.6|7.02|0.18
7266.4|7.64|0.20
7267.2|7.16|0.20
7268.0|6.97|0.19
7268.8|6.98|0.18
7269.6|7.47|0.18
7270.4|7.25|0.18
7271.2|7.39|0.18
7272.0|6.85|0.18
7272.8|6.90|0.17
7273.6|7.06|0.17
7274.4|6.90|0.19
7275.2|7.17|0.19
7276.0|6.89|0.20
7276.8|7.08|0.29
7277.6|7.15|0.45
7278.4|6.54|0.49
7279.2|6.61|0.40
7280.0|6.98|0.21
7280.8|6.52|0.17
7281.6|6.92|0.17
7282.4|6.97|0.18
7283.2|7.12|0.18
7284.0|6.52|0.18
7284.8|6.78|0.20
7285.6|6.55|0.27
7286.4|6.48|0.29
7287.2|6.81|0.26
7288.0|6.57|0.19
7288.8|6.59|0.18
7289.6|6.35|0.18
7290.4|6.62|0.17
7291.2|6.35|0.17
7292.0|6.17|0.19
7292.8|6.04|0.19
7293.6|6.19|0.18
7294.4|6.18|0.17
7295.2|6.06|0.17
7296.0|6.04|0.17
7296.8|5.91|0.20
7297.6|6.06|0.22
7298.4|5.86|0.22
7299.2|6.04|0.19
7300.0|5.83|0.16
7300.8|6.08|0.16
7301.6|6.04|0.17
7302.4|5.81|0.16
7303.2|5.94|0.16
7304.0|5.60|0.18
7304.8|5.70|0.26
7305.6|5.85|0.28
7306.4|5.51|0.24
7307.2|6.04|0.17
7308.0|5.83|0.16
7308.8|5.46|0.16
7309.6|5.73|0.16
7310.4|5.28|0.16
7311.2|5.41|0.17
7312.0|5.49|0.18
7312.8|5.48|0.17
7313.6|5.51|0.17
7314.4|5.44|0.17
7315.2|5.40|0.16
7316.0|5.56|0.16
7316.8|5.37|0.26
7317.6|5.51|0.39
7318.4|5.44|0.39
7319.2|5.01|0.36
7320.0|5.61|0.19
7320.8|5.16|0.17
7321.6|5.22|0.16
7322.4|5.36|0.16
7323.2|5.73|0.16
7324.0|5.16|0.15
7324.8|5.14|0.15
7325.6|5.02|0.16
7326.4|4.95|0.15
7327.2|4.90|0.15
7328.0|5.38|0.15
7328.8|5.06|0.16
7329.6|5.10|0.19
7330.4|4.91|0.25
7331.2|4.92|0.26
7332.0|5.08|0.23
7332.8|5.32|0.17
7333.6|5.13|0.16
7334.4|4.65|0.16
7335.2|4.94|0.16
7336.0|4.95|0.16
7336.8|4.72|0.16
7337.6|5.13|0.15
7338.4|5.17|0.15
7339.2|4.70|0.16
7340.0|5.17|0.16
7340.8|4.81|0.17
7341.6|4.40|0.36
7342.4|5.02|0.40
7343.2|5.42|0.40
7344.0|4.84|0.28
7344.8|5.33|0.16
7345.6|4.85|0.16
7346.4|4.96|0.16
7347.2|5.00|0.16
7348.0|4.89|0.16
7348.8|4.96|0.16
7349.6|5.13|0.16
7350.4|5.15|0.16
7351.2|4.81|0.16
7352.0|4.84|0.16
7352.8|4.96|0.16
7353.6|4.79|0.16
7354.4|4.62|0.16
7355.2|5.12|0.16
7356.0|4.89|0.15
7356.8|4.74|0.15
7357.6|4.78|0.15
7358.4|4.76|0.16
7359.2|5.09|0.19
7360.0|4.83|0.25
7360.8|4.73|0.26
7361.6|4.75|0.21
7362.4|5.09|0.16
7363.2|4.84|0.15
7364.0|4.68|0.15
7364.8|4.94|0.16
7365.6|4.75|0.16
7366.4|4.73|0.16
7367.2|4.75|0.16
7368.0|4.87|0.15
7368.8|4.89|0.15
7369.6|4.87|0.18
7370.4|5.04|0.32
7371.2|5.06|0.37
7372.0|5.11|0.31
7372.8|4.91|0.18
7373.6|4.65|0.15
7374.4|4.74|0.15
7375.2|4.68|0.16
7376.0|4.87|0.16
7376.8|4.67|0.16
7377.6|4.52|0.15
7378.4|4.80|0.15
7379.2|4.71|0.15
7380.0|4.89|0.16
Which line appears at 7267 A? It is Mg II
